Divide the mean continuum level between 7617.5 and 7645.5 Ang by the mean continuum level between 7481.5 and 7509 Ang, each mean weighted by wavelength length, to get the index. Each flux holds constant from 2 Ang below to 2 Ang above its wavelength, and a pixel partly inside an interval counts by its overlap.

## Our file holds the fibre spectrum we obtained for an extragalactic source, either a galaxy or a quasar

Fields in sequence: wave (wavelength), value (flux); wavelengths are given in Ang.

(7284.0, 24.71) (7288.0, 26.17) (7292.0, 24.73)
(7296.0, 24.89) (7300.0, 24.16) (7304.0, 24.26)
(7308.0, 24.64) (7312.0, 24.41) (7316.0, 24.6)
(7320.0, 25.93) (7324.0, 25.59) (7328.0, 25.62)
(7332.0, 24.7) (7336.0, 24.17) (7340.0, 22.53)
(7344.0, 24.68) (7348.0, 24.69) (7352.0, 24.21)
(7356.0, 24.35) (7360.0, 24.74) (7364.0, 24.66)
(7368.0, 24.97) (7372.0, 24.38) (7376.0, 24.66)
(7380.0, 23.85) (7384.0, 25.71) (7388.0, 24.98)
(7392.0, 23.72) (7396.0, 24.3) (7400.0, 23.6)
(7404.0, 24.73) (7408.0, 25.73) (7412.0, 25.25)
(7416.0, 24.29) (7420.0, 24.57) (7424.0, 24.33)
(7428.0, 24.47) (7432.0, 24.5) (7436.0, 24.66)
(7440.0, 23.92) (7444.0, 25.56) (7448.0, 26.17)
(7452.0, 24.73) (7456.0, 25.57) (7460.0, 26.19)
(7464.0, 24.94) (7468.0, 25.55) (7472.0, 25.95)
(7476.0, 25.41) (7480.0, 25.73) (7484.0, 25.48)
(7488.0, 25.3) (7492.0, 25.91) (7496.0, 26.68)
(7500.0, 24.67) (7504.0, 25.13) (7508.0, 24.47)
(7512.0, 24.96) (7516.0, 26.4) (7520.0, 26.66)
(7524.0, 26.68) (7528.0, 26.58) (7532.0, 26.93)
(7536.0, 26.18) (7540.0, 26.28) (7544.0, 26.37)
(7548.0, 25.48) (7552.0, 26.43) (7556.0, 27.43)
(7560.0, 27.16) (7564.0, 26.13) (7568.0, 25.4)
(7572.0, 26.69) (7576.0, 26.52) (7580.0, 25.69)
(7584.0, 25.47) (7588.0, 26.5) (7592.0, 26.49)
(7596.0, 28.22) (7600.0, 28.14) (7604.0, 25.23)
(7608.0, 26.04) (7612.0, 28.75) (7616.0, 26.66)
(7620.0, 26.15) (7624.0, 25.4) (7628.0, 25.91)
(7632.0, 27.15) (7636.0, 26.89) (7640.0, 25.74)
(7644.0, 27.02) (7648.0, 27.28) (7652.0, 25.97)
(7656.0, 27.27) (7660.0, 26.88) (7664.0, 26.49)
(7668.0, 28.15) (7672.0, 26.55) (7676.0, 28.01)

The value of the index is 1.04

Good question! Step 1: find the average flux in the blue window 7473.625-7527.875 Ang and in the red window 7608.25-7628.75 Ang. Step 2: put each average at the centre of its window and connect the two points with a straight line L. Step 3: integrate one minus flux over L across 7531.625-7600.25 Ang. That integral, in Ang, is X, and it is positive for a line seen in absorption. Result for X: -0.8 Ang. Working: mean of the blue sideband 25.7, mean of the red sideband 26.6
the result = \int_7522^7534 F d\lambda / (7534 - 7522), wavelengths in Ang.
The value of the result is 26.7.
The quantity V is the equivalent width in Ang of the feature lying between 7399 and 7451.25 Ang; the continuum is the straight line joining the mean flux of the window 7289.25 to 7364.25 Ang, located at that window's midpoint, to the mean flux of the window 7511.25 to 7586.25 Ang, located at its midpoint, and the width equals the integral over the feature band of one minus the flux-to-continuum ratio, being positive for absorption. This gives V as 1.23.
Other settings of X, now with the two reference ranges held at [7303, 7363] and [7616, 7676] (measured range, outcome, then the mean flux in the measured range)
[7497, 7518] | 0.5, 25.2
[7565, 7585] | 0.2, 26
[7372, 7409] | 0.7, 24.5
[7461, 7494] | 0.0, 25.6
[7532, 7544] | -0.2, 26.4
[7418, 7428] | 0.3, 24.5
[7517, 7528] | -0.3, 26.6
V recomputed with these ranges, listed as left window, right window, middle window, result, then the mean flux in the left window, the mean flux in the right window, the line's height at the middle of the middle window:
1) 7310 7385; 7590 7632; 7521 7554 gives -0.30 Ang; 24.6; 26.7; 26.1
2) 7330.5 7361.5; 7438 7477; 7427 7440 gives 0.36 Ang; 24.2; 25.4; 25.2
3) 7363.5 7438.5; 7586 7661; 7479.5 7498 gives -0.29 Ang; 24.6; 26.7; 25.4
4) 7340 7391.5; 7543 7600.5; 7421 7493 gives 0.54 Ang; 24.5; 26.5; 25.4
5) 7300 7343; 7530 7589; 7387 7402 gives 0.62 Ang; 24.6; 26.3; 25.1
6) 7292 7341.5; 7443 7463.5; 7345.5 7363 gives 0.28 Ang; 24.7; 25.6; 24.9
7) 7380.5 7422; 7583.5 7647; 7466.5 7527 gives -0.32 Ang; 24.7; 26.6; 25.5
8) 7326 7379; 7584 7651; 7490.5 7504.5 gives 0.02 Ang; 24.5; 26.7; 25.7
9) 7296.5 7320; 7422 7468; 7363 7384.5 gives 0.13 Ang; 24.6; 25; 24.8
